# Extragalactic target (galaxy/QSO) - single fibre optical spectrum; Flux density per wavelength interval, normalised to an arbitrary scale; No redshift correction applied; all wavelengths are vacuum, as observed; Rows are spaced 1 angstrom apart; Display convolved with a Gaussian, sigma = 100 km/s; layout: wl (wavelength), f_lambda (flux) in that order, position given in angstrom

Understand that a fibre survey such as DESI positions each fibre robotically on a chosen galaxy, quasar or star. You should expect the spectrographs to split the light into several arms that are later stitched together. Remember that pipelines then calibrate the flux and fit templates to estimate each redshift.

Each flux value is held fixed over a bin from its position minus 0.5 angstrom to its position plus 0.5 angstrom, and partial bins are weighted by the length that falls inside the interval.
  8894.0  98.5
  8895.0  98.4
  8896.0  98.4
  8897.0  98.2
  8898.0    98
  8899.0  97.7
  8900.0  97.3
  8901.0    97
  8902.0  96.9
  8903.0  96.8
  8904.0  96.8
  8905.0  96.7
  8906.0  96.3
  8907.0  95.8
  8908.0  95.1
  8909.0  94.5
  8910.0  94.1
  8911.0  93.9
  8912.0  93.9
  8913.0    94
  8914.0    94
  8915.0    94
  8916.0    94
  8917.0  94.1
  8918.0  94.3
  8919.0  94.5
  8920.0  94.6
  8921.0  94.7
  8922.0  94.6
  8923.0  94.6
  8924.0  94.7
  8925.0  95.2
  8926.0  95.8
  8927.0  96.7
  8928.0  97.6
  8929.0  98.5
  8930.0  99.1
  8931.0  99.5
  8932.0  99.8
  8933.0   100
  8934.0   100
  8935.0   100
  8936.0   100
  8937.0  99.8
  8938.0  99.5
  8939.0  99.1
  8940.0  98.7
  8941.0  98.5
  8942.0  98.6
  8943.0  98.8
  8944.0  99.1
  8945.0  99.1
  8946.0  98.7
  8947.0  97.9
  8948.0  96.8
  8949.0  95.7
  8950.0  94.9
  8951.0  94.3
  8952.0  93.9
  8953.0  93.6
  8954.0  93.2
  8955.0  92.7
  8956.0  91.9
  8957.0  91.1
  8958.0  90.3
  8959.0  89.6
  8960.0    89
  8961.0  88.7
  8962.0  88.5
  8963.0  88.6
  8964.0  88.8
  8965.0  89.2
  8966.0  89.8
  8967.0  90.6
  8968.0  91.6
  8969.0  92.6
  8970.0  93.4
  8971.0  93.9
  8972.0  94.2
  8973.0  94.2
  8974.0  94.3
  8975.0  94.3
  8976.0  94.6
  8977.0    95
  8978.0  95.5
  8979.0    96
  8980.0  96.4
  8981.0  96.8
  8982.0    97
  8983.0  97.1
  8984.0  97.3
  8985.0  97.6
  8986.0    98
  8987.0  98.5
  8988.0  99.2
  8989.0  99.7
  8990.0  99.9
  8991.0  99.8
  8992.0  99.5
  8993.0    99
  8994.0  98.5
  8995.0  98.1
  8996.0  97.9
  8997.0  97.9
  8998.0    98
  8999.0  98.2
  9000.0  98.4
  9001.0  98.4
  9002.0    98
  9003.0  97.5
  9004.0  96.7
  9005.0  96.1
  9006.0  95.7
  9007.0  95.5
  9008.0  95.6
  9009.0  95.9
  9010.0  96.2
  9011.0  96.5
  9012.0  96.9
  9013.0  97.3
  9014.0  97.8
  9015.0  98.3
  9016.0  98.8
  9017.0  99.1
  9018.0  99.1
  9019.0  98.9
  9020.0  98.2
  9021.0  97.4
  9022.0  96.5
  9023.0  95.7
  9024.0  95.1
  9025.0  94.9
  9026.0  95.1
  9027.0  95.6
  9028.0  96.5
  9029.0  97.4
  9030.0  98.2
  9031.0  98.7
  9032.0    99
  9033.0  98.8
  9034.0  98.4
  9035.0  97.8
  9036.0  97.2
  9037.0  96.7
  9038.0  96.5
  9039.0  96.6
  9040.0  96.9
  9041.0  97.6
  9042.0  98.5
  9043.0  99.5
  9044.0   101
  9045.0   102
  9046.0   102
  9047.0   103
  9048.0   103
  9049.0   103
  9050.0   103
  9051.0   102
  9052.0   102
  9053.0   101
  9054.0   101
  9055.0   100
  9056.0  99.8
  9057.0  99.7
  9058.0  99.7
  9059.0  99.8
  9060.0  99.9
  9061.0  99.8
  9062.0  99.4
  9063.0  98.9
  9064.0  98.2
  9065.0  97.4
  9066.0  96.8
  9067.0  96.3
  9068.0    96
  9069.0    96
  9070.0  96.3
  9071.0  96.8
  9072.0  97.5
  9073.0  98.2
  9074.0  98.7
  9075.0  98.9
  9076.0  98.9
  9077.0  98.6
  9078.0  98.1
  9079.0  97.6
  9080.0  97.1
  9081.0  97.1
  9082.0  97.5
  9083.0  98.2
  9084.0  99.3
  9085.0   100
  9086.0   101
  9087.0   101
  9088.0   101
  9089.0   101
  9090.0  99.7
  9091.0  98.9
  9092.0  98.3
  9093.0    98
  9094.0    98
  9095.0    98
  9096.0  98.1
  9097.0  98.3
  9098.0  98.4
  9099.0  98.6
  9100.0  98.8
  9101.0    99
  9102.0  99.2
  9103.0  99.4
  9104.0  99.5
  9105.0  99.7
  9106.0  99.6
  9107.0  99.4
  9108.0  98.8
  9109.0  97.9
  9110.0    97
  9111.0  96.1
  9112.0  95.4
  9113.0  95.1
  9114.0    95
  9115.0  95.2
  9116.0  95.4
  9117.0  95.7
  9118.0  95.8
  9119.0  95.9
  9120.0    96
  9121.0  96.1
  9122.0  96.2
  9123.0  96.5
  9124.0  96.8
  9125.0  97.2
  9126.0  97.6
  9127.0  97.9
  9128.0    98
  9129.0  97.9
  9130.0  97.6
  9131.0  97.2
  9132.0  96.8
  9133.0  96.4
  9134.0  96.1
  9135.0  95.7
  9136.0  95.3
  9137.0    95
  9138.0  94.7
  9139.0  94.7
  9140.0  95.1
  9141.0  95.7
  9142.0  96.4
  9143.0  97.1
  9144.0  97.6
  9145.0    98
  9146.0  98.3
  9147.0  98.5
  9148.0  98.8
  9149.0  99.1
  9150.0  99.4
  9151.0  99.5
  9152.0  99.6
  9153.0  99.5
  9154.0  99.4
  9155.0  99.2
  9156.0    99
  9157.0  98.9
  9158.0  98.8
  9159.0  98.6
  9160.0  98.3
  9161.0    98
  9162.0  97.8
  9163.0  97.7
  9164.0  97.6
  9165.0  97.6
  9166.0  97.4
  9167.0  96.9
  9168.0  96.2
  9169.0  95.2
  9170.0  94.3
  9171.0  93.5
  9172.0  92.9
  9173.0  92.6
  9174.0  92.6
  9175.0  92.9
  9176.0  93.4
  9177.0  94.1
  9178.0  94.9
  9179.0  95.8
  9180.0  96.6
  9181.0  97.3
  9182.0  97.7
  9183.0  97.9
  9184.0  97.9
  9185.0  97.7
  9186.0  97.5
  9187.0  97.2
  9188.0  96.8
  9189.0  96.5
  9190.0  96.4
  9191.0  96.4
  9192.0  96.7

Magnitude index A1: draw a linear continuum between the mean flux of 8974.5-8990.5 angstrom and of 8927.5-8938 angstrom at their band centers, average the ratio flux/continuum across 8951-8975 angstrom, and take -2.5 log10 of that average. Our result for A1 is 0.07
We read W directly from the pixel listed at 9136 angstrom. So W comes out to 95.3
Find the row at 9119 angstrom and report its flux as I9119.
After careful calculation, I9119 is 95.9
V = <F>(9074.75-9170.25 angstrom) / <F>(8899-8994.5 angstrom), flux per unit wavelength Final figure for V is 1.0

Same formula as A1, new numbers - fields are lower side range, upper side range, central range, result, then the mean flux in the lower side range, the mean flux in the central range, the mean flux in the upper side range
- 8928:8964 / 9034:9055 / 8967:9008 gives 0.01 mag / 95.9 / 96.7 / 100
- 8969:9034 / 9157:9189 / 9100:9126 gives -0.01 mag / 97.1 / 97.2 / 96.3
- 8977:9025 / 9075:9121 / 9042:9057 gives -0.04 mag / 97.5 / 101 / 98.1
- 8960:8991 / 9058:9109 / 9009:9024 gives -0.02 mag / 94.4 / 97.5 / 98.6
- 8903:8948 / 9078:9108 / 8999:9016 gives 0.01 mag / 96.8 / 97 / 98.9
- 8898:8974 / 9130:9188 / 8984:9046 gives -0.02 mag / 95.2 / 97.8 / 96.8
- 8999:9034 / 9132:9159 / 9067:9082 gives 0.00 mag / 97.2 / 97.5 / 97.5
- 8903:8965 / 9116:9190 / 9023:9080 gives -0.03 mag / 95.4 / 98.6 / 96.8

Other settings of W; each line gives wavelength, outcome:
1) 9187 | 97.2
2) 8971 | 93.9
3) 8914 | 94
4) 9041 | 97.6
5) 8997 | 97.9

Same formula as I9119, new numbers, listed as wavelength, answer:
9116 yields 95.4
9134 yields 96.1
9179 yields 95.8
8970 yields 93.4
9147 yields 98.5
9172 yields 92.9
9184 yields 97.9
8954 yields 93.2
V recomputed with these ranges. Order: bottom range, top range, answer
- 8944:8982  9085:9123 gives 1.05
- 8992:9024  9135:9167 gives 1.00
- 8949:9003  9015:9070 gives 1.04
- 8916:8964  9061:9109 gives 1.03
